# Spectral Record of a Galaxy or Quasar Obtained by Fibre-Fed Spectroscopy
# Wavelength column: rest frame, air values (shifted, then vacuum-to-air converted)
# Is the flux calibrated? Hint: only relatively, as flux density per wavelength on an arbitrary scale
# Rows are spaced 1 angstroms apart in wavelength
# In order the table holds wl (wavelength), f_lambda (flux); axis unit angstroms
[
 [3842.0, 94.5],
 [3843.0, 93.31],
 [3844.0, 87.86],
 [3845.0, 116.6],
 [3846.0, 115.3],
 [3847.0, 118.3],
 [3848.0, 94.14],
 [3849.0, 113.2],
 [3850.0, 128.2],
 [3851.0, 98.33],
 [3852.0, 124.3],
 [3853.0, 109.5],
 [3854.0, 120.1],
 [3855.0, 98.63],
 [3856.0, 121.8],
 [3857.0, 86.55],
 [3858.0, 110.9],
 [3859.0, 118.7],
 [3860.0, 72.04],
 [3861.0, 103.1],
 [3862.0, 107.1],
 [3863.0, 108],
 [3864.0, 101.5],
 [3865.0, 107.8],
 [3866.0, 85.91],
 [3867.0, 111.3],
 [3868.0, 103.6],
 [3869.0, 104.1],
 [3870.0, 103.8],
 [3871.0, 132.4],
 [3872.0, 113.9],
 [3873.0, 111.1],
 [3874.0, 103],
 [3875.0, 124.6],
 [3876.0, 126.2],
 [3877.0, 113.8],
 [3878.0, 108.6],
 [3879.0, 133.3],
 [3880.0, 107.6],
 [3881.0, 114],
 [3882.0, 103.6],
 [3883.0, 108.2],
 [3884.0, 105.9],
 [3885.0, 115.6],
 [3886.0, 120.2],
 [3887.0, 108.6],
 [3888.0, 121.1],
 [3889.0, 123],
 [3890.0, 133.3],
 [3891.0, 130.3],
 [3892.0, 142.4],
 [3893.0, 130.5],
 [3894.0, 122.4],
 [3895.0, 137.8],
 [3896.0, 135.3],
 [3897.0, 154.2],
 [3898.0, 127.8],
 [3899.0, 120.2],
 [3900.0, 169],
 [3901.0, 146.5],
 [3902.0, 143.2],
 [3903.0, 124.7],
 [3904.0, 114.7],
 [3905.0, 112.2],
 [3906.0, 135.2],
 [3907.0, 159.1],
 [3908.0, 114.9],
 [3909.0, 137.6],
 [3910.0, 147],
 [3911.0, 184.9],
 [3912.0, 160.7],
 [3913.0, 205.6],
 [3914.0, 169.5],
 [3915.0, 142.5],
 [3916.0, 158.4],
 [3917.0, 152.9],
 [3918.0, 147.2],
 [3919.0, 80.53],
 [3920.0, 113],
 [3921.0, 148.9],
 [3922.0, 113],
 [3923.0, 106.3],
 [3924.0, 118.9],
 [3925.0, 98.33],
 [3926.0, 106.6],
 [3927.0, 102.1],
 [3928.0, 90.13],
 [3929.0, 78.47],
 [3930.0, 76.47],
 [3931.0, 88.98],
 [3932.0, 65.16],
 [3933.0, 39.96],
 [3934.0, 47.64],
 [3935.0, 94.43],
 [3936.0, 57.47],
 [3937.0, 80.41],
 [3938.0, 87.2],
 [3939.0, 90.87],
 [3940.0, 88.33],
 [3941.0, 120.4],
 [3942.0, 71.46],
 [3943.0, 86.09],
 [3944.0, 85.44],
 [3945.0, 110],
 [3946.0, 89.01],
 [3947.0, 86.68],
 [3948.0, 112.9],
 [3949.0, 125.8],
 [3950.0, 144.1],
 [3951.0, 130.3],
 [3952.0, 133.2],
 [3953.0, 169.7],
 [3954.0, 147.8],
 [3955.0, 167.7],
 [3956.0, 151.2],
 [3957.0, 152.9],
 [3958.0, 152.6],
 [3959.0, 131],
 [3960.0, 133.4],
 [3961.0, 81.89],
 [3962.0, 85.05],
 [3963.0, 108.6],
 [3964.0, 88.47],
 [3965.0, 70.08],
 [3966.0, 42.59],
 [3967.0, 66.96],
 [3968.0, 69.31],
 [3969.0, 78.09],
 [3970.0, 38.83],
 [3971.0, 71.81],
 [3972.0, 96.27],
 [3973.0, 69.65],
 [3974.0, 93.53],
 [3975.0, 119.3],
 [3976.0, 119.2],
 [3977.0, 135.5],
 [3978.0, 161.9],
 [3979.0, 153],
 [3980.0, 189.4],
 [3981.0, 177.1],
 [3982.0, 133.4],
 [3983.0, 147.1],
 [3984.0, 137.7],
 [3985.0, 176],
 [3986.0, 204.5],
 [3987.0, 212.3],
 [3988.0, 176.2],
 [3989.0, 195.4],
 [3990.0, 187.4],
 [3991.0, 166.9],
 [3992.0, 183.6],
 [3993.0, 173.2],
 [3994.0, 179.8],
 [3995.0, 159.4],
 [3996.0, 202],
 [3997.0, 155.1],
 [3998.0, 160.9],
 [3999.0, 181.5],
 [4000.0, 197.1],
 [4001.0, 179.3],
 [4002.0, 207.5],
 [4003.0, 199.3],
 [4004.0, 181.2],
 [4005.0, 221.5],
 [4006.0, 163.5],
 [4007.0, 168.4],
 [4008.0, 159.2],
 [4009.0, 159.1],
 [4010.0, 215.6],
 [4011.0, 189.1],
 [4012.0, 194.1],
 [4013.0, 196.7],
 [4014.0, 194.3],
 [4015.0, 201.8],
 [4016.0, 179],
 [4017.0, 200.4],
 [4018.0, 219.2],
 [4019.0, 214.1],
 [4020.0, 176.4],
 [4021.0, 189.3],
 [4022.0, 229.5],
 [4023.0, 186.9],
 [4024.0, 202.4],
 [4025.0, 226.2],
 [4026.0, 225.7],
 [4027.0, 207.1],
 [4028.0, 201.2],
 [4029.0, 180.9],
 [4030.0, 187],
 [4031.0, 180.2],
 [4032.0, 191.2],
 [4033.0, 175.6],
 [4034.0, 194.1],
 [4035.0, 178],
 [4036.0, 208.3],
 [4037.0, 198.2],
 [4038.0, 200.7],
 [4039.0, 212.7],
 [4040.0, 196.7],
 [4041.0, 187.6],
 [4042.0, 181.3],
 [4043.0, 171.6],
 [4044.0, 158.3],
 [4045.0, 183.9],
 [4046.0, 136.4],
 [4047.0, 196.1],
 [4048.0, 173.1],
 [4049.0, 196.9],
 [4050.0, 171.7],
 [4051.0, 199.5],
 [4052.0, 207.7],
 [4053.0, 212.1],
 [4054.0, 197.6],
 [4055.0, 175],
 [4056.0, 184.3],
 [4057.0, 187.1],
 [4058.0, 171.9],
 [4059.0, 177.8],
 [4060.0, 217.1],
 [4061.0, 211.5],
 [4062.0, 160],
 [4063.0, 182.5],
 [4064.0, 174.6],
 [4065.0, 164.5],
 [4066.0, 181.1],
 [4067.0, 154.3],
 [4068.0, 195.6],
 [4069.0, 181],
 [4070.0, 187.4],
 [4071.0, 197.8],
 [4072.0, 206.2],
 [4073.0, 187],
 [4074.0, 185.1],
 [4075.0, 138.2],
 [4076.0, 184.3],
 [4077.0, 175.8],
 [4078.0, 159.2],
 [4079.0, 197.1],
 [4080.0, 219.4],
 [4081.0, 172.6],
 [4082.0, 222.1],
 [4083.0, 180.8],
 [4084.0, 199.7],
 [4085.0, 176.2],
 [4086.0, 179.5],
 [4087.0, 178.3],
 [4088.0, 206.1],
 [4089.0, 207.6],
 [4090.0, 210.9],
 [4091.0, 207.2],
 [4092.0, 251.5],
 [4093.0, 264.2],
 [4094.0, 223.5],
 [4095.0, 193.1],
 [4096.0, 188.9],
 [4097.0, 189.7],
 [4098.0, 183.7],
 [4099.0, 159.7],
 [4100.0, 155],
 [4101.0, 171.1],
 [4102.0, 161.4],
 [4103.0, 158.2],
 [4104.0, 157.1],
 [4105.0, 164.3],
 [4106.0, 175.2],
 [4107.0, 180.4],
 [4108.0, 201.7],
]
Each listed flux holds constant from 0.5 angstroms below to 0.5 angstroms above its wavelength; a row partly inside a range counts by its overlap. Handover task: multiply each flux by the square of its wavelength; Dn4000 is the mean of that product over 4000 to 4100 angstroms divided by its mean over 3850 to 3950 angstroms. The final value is 1.80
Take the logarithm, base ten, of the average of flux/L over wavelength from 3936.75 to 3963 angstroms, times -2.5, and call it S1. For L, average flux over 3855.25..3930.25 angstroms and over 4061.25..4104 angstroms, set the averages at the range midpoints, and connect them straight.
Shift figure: 0.217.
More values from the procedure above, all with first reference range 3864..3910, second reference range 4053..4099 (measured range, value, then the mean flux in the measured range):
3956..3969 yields 0.44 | 99.8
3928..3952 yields 0.49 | 90.4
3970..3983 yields 0.24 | 124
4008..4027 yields -0.17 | 199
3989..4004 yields -0.12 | 181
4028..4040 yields -0.10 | 192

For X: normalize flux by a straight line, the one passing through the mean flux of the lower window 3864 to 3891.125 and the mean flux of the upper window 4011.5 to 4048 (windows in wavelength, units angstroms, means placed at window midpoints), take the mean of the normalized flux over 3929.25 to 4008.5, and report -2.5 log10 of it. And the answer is 0.25 mag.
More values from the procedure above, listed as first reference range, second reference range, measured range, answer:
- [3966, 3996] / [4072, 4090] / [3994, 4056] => -0.18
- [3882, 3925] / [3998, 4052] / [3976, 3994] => 0.01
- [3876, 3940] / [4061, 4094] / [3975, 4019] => -0.14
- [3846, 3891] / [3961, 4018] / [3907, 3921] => -0.17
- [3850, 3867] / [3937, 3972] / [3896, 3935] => -0.18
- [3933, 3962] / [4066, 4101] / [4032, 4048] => -0.12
